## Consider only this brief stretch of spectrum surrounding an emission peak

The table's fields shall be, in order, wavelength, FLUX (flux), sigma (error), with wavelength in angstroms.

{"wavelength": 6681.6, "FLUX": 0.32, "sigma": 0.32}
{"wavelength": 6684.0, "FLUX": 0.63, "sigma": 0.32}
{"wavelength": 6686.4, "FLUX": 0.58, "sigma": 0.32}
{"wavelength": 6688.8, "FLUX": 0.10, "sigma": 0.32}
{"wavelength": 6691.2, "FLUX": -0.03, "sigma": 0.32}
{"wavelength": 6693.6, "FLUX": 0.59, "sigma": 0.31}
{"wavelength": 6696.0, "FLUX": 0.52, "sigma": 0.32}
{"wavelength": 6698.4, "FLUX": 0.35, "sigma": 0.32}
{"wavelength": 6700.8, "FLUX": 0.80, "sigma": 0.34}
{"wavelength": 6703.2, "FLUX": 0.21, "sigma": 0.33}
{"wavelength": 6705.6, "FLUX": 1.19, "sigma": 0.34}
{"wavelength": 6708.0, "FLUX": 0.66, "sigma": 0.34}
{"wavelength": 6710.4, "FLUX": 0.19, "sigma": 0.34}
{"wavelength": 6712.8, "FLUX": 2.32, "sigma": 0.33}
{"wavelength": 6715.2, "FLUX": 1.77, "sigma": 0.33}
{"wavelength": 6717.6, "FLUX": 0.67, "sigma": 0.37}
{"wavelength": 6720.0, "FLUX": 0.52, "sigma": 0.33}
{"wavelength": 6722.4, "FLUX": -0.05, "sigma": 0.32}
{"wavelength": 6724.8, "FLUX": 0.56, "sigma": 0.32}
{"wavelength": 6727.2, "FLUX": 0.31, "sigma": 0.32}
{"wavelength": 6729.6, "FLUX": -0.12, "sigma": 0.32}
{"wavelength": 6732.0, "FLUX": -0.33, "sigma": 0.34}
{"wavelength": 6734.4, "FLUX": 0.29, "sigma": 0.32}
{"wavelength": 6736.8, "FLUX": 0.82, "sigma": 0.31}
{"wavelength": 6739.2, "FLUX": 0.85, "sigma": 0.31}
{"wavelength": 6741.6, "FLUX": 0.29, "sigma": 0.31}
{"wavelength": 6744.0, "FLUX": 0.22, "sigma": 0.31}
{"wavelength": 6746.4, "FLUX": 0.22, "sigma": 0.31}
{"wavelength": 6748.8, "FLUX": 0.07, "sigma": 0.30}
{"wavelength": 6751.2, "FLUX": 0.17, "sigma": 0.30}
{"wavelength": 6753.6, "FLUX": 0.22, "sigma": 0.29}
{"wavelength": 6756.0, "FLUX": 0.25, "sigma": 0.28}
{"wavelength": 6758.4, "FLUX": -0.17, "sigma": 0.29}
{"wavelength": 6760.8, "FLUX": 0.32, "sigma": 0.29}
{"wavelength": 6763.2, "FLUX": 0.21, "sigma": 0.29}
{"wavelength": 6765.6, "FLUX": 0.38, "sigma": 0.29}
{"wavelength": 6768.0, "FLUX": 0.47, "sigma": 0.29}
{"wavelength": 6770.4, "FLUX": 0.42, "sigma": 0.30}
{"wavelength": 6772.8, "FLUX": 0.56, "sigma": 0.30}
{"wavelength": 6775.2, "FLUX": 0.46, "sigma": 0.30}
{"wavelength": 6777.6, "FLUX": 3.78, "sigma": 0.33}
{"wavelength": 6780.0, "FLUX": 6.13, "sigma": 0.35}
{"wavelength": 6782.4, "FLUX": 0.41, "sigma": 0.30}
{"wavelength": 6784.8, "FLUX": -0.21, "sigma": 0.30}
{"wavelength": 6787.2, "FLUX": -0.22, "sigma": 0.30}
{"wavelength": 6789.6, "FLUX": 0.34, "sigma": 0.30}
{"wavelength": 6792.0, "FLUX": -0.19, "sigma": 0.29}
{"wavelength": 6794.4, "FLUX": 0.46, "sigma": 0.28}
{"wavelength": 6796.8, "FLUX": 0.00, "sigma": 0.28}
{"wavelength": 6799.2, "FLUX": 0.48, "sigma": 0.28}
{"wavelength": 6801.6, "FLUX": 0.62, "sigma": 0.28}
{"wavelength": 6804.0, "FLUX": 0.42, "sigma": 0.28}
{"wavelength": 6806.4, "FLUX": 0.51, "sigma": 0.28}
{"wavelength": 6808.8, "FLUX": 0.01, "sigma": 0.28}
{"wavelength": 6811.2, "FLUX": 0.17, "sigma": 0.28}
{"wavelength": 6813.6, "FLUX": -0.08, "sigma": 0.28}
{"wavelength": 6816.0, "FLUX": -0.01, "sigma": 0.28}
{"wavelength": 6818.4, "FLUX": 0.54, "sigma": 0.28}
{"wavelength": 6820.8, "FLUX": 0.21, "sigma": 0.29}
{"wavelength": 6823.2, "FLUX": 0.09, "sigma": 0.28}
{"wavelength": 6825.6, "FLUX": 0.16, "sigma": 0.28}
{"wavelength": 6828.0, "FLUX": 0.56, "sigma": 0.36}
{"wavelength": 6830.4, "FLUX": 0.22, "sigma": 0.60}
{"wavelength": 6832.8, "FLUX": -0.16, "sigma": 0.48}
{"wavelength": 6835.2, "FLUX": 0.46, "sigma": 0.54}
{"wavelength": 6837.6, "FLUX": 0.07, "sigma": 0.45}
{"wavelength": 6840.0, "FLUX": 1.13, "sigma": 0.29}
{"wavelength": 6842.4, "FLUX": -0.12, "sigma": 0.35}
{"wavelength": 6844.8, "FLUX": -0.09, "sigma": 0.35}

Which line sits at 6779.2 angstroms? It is [O III] 5007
